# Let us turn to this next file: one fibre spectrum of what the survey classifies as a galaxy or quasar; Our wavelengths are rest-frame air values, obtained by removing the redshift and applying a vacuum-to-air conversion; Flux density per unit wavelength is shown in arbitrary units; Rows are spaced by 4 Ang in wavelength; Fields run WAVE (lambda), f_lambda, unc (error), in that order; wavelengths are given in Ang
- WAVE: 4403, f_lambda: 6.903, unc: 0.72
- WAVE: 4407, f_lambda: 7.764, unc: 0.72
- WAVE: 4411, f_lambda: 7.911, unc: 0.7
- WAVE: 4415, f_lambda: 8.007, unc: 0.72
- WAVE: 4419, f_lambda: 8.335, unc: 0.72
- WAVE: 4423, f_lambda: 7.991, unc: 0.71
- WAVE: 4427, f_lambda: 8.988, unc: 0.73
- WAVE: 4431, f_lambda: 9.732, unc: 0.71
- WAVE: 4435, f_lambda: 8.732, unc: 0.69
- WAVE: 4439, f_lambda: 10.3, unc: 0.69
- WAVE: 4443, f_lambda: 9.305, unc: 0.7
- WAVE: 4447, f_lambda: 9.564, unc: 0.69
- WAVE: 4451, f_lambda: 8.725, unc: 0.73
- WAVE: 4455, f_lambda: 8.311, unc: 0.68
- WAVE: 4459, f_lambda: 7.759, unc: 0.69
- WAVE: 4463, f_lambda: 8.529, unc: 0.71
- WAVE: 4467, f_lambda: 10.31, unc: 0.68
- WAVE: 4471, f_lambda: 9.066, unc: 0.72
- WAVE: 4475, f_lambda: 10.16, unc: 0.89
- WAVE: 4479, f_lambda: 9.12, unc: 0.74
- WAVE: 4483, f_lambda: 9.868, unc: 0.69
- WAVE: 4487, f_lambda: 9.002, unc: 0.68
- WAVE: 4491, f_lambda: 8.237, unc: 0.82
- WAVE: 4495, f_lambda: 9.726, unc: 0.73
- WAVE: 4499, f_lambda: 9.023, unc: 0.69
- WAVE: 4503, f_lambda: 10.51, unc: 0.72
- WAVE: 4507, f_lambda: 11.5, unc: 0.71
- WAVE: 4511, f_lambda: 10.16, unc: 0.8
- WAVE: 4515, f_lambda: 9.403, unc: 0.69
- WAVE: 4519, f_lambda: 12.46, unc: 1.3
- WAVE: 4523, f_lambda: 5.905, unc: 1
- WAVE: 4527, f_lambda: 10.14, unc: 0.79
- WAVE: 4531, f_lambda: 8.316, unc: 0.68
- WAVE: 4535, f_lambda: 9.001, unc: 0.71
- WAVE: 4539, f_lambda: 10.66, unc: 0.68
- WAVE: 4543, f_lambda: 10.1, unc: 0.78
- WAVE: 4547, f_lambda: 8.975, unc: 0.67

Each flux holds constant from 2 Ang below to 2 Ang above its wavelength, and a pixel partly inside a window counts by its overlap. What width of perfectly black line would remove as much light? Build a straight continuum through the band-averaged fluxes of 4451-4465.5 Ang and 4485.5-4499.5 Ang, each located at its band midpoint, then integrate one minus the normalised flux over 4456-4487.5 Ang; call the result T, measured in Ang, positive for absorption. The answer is -2.2 Ang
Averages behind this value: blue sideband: 8.34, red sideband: 8.99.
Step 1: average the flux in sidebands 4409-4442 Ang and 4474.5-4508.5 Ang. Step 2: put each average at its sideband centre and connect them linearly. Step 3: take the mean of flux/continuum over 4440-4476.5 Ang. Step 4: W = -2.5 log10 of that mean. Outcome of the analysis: 0.012 mag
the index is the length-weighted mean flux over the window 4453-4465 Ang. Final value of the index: 8.2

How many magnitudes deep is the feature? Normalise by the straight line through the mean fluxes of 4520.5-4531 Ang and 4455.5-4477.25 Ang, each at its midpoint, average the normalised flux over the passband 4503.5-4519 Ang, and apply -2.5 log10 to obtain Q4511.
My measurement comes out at -0.25 mag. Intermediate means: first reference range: 9.11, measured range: 10.6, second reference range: 8.29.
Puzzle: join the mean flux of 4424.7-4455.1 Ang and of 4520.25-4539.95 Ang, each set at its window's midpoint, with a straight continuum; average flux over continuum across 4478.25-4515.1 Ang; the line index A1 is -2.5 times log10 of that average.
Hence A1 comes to -0.08 mag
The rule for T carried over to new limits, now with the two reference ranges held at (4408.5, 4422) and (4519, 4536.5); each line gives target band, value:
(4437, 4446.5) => -1.8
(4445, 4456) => -0.8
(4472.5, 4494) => -2.0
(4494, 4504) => -1.2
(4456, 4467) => -0.2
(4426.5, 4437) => -1.3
